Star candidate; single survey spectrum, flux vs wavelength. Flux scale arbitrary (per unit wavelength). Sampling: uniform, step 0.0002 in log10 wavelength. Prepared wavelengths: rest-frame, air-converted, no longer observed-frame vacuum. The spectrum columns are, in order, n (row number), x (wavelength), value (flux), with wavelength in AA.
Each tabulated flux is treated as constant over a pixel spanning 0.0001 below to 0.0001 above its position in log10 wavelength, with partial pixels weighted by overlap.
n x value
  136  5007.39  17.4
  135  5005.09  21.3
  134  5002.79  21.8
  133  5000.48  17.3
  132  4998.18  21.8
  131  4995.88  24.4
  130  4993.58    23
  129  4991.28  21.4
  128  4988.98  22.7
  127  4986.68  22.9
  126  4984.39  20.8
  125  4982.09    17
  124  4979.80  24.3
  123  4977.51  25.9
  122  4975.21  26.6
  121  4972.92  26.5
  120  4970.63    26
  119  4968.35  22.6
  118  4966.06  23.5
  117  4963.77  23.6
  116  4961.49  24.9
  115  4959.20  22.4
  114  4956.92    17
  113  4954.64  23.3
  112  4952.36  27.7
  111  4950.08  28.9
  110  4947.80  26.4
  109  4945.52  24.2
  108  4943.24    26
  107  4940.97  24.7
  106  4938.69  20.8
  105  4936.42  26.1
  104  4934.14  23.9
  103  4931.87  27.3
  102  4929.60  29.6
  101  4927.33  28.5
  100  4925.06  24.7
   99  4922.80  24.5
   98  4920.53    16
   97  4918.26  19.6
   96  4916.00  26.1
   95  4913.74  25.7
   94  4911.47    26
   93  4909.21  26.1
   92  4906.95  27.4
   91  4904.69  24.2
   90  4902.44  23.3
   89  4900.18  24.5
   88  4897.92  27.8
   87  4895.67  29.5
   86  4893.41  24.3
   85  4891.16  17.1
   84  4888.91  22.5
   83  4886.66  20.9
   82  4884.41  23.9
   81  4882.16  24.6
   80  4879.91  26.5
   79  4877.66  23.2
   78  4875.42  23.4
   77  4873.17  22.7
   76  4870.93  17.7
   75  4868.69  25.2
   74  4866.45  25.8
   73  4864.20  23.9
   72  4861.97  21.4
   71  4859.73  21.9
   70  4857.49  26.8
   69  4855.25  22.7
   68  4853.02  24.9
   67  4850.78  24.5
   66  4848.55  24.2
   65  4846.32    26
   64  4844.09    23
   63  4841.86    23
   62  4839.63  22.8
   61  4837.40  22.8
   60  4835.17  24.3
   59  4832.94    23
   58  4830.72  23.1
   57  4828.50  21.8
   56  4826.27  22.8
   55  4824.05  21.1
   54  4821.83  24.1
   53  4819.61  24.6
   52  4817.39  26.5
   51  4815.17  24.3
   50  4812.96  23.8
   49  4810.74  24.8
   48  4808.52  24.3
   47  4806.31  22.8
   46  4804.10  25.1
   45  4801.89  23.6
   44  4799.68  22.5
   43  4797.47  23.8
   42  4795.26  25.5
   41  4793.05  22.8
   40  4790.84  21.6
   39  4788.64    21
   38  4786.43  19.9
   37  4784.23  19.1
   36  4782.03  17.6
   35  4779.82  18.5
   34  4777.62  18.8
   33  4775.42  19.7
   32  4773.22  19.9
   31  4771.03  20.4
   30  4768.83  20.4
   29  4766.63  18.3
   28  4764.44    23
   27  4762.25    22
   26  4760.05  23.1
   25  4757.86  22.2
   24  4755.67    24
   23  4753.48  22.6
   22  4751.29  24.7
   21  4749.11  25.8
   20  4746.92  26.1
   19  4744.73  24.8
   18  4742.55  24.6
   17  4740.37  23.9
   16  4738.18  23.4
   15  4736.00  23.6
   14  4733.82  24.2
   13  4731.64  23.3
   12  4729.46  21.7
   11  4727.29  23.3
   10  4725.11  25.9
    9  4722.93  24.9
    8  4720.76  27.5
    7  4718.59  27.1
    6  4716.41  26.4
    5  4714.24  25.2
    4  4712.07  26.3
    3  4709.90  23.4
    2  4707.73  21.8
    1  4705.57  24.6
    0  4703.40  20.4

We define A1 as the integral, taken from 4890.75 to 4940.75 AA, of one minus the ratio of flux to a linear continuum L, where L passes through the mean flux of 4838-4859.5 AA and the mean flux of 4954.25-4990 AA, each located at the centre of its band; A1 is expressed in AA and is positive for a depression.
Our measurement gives -2.6 AA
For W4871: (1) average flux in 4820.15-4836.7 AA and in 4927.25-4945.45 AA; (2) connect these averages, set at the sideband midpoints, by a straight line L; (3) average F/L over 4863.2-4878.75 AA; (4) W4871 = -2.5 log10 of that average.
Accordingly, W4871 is 0.04 mag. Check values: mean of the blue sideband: 22.9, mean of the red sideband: 25.6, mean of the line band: 23.1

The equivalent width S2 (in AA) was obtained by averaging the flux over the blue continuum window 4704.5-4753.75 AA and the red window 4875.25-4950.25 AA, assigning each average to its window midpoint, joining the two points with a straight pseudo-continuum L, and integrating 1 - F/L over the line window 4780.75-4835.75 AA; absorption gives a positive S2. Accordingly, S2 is 3.8 AA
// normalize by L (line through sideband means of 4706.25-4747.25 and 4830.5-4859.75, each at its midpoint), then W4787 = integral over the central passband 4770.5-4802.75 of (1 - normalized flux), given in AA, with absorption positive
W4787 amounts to 4.3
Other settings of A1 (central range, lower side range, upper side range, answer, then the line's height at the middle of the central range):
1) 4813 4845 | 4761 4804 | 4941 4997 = -2.4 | 21.8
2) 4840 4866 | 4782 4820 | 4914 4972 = -0.3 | 23.6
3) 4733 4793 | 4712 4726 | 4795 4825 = 7.6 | 25.1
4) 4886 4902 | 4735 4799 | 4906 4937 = 0.4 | 24.5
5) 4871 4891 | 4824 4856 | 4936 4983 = 0.7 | 23.7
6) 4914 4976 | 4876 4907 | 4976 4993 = -3.9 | 23.1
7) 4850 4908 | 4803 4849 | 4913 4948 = 0.7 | 24.2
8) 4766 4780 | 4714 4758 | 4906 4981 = 2.9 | 24.6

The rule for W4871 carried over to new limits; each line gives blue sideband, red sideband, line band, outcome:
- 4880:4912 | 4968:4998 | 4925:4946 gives -0.074 mag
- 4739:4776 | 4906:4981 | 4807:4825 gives -0.038 mag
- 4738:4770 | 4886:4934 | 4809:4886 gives 0.017 mag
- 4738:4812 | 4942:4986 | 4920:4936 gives -0.069 mag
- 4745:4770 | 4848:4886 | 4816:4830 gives -0.004 mag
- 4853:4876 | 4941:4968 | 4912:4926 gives 0.047 mag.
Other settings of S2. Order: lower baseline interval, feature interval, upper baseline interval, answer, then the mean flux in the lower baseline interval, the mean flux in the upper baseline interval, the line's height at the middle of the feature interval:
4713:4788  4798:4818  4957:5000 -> -1.1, 22.8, 23.1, 22.9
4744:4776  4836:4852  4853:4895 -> -0.6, 22.5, 23.1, 23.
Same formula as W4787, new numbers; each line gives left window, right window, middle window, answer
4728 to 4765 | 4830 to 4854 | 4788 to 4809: 0.38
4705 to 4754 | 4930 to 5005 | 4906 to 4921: -0.18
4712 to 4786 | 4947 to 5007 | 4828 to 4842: -0.01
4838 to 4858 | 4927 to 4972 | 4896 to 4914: -0.95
